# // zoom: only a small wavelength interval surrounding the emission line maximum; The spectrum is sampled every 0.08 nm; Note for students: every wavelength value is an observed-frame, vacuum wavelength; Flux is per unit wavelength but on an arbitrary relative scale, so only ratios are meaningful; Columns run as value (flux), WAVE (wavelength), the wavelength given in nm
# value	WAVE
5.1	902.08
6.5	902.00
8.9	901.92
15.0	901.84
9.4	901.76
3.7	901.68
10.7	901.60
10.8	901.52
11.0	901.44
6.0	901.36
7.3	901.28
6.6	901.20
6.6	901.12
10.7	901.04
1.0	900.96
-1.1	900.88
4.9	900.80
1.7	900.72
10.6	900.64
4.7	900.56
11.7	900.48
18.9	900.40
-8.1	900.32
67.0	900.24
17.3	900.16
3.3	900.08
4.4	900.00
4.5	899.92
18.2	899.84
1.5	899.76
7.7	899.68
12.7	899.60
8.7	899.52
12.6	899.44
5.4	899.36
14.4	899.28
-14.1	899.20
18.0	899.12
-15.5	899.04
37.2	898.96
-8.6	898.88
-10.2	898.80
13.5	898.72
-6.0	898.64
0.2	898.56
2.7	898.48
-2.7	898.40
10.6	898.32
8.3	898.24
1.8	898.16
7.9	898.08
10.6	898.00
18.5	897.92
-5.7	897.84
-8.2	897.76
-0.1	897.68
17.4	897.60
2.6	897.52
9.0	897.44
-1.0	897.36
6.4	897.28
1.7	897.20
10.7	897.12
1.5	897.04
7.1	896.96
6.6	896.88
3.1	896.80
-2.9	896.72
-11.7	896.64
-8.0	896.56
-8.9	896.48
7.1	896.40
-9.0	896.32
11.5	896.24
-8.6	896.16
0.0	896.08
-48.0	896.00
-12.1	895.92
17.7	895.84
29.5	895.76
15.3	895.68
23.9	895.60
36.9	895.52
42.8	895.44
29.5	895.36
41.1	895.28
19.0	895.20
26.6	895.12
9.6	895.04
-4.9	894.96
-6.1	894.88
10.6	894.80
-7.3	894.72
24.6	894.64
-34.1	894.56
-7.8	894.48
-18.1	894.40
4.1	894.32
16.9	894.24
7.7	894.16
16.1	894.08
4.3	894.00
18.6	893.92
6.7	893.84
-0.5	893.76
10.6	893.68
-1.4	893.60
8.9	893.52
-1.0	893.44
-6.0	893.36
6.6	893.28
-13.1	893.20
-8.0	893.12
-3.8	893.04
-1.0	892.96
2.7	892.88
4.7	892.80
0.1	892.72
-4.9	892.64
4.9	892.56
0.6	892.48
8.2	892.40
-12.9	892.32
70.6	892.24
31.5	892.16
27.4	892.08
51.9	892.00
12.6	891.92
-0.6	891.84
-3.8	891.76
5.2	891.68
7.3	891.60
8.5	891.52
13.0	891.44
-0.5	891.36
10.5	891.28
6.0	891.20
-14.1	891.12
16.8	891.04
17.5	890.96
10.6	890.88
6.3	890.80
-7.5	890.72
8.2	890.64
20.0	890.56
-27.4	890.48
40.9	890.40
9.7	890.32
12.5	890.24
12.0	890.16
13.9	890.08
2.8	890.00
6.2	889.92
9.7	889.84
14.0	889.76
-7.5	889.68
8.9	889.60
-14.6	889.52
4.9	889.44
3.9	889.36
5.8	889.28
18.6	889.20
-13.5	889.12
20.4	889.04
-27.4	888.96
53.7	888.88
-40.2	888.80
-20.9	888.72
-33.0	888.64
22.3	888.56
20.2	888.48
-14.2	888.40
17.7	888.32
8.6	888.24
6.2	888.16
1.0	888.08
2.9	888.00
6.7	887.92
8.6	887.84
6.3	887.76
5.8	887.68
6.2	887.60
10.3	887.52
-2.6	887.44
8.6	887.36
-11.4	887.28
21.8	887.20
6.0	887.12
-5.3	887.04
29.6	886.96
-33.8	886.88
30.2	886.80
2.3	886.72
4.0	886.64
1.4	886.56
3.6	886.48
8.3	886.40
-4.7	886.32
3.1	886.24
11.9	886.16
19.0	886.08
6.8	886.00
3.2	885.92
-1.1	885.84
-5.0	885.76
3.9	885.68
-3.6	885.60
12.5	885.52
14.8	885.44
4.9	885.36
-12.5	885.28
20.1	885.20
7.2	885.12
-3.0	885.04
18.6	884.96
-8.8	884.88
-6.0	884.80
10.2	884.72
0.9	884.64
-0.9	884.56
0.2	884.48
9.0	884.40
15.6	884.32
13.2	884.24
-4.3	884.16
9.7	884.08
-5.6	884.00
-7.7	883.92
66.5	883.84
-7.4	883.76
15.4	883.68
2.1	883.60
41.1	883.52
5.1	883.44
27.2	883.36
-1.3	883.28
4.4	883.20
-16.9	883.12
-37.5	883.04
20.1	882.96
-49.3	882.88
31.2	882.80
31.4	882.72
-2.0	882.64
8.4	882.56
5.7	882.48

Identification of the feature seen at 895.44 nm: H-gamma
